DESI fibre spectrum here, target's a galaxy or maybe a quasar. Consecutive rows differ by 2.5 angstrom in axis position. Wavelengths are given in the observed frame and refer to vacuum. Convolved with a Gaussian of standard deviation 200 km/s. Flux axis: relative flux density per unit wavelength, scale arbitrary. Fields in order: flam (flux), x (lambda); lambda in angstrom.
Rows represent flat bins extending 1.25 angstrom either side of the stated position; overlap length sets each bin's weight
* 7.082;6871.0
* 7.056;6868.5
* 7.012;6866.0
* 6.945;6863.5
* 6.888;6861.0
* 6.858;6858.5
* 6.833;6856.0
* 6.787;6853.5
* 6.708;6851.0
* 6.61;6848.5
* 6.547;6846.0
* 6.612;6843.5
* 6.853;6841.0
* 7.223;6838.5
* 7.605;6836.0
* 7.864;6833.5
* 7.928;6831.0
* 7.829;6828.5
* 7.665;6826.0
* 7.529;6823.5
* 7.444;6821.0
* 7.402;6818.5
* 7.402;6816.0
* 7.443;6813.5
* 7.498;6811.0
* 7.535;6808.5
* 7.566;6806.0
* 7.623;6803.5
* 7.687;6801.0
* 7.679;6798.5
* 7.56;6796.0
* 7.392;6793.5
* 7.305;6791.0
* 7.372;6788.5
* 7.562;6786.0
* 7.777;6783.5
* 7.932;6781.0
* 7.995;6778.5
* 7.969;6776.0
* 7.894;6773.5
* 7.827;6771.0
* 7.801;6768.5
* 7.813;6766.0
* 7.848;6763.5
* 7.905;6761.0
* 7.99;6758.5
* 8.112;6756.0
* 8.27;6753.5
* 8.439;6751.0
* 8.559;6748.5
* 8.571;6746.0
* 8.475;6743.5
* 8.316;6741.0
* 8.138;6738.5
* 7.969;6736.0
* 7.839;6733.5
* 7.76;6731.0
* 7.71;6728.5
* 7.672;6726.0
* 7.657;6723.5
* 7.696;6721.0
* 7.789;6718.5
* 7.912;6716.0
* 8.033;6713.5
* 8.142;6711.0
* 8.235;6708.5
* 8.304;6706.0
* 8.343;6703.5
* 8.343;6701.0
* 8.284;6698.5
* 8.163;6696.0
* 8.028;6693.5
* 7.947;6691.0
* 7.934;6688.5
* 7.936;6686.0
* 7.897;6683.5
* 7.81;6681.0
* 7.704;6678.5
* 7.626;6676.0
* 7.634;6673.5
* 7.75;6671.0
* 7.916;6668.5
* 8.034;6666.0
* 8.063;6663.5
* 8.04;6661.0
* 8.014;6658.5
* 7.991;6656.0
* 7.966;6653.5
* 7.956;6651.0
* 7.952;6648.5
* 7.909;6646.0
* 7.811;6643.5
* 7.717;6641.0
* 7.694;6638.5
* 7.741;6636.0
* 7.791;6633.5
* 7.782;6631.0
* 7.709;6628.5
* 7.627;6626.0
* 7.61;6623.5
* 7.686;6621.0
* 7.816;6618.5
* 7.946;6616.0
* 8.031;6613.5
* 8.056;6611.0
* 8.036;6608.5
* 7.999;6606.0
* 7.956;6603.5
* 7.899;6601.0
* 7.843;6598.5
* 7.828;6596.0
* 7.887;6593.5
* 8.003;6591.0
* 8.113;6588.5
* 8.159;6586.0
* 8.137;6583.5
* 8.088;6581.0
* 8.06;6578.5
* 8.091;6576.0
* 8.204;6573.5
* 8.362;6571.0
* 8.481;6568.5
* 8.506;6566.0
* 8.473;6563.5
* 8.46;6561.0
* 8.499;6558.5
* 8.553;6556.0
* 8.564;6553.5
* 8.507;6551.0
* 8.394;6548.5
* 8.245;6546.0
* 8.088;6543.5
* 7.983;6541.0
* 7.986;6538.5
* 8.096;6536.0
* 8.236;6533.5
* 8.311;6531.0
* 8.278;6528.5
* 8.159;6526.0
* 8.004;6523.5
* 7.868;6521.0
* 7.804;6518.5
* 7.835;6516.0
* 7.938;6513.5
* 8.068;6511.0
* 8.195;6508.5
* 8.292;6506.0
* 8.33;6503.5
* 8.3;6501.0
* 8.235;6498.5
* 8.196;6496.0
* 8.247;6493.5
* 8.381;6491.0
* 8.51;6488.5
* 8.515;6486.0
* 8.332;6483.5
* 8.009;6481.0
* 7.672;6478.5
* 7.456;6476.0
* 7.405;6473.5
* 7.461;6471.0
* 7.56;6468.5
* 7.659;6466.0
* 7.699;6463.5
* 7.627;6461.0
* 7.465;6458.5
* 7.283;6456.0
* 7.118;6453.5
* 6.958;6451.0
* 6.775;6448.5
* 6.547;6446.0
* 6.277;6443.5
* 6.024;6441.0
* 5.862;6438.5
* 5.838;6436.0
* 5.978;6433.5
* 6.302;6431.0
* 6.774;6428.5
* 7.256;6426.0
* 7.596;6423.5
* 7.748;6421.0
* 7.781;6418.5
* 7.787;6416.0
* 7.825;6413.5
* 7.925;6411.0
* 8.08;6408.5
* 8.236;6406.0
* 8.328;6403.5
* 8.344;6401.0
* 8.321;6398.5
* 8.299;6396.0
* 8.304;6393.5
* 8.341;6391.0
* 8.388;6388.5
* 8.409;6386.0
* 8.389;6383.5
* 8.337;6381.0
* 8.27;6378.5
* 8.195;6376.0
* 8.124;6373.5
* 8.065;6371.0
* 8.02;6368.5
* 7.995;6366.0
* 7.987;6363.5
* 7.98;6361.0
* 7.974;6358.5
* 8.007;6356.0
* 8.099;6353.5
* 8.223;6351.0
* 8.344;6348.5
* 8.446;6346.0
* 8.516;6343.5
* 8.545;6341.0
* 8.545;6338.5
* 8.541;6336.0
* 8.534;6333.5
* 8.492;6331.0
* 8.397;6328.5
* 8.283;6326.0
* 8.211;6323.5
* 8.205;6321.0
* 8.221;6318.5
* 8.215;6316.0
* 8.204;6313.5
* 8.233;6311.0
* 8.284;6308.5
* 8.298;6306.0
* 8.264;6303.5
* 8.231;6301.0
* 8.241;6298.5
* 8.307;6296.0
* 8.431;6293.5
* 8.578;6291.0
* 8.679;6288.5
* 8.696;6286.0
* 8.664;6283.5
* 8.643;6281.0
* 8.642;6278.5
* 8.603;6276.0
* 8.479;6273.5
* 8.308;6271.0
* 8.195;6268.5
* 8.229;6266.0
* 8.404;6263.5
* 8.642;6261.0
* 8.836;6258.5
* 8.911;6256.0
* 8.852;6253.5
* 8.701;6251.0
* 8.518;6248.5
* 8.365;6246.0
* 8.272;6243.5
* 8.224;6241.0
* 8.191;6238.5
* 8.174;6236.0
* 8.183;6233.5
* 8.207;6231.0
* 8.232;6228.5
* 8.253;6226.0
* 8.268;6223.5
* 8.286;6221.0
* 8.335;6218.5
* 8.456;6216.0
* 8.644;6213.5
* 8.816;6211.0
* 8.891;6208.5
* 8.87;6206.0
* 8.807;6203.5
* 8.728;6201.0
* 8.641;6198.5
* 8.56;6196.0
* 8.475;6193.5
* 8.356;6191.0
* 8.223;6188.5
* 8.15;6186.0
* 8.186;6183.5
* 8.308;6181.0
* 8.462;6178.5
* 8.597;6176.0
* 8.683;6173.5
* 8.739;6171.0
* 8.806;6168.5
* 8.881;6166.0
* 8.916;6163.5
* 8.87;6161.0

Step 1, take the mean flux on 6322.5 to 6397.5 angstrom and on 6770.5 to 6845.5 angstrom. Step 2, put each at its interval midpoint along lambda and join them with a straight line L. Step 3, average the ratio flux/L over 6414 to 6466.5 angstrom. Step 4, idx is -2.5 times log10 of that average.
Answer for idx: 0.17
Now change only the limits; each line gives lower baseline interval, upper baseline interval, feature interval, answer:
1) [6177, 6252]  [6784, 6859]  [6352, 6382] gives 0.01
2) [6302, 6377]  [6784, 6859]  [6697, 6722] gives -0.08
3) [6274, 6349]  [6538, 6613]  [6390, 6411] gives 0.01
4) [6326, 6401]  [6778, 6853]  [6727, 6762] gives -0.08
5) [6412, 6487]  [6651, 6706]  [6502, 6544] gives -0.09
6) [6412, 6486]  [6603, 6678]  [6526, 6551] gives -0.10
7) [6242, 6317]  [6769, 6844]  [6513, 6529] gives 0.01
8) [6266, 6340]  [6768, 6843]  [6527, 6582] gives -0.04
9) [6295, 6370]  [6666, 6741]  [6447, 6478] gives 0.11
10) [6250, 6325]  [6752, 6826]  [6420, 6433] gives 0.17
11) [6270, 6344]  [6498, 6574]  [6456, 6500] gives 0.05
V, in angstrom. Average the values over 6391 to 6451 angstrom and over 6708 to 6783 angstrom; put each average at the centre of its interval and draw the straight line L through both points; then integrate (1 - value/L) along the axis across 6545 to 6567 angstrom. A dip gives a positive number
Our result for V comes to -2.49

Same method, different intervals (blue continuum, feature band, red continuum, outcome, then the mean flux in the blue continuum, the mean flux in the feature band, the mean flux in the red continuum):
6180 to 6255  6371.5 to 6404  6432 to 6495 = -2.8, 8.44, 8.31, 7.31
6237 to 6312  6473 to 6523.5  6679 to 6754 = 1.1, 8.46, 8.09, 8.07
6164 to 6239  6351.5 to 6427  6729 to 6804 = 1.9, 8.49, 8.08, 7.91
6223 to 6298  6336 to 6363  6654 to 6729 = 0.3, 8.46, 8.27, 7.96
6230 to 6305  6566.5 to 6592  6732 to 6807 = -0.2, 8.46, 8.18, 7.91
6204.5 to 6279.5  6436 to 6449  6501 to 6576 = 3.3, 8.47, 6.23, 8.23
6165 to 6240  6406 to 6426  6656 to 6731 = 1.1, 8.48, 7.81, 7.95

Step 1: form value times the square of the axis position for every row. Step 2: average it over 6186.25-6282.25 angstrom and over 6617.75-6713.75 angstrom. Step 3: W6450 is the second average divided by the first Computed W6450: 1.07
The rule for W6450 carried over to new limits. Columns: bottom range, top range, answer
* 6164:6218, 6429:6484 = 0.89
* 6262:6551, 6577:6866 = 1.07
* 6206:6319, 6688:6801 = 1.09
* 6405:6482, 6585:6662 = 1.15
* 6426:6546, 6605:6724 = 1.10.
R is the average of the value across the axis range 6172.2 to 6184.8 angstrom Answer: 8.45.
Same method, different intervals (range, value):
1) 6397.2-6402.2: 8.33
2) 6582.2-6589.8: 8.14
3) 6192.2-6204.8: 8.64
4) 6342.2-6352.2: 8.38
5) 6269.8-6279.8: 8.51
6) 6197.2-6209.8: 8.79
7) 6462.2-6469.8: 7.64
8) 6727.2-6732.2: 7.73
